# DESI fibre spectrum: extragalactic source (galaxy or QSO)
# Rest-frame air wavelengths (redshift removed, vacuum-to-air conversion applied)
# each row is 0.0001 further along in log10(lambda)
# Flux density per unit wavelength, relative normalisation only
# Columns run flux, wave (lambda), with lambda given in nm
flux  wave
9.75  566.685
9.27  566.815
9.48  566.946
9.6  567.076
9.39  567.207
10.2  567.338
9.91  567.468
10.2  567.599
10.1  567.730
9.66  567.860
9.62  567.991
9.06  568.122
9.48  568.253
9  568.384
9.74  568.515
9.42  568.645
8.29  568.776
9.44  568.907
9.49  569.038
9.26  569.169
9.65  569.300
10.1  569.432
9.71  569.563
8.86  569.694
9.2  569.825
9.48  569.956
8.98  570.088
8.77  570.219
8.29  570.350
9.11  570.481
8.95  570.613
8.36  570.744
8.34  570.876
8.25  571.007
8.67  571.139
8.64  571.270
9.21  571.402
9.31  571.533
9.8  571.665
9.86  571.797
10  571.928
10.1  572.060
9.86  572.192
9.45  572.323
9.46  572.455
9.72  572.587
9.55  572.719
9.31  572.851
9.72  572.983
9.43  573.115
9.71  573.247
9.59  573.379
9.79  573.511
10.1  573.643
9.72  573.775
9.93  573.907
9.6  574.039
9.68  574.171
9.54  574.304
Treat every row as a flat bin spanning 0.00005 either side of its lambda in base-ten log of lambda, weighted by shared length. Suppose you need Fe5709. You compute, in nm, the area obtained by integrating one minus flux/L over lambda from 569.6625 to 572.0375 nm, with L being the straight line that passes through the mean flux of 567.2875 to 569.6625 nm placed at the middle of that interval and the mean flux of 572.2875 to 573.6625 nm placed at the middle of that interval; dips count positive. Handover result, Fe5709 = 0.14 nm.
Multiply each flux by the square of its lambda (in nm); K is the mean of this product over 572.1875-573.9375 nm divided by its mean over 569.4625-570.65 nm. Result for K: 1.08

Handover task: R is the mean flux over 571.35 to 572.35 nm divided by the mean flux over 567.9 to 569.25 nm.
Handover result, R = 1.05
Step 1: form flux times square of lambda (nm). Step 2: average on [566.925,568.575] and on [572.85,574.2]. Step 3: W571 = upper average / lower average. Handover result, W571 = 1.0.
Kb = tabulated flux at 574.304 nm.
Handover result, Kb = 9.54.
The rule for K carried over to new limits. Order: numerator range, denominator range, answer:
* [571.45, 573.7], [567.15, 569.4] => 1.03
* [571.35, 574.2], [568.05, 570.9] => 1.07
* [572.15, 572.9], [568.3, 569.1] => 1.05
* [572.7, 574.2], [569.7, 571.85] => 1.09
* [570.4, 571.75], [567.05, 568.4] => 0.93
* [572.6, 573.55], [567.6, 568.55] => 1.02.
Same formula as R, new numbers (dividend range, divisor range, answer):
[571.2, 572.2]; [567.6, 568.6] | 1.00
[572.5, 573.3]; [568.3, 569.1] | 1.03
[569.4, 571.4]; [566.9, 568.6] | 0.92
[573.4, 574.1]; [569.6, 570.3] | 1.08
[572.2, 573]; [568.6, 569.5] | 1.02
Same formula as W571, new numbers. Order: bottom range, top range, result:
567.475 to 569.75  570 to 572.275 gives 0.97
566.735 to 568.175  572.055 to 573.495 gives 1.01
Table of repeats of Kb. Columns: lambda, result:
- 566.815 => 9.27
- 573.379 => 9.59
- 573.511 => 9.79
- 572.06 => 10.1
